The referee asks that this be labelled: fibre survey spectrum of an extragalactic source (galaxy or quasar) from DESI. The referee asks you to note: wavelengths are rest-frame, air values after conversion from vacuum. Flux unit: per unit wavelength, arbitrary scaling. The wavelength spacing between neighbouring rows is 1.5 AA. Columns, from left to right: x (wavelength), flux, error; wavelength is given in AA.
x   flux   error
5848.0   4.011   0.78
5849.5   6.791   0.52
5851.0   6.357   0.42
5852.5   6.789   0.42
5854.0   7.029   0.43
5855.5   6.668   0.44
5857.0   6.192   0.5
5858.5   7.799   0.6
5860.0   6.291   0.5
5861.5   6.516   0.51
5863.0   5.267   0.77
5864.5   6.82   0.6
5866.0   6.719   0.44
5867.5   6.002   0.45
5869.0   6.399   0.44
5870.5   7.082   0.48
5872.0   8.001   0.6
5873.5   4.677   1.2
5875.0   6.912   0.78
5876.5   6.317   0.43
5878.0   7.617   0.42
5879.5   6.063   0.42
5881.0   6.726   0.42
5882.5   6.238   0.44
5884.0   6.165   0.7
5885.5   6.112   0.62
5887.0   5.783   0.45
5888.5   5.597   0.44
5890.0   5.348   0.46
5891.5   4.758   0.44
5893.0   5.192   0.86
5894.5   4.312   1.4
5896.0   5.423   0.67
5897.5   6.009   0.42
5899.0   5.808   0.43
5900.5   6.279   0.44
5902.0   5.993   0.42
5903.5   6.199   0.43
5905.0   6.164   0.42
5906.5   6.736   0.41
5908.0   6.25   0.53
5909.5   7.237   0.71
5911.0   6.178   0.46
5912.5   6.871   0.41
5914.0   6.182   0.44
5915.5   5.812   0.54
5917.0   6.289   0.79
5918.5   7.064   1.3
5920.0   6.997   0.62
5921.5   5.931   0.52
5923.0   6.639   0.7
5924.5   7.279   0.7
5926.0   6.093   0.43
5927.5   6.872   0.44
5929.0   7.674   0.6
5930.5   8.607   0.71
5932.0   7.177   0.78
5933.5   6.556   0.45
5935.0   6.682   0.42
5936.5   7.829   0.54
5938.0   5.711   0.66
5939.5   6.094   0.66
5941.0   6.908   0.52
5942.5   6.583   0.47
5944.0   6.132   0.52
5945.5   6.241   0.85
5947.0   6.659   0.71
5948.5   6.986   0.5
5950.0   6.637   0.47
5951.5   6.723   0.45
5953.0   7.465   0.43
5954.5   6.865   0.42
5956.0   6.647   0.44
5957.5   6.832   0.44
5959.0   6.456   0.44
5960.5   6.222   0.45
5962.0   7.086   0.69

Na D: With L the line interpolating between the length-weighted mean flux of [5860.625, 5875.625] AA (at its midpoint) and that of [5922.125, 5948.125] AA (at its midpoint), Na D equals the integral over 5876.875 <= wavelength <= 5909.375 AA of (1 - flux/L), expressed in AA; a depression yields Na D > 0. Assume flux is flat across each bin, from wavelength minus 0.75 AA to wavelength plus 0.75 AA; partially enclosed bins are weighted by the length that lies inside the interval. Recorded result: 3.0 AA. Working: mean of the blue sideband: 6.43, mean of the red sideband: 6.81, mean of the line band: 5.97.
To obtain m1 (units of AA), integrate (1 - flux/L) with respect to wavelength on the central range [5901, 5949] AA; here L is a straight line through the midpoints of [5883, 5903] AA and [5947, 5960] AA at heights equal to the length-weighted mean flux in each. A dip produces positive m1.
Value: -3.11 AA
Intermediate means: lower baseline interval 5.61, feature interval 6.64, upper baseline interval 6.81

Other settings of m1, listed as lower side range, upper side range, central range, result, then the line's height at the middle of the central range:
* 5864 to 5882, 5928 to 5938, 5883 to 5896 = 2.6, 6.79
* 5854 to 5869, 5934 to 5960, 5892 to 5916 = 2.0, 6.58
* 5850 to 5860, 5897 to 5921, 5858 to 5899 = 2.9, 6.6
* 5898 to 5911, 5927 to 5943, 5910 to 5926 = 0.2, 6.61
